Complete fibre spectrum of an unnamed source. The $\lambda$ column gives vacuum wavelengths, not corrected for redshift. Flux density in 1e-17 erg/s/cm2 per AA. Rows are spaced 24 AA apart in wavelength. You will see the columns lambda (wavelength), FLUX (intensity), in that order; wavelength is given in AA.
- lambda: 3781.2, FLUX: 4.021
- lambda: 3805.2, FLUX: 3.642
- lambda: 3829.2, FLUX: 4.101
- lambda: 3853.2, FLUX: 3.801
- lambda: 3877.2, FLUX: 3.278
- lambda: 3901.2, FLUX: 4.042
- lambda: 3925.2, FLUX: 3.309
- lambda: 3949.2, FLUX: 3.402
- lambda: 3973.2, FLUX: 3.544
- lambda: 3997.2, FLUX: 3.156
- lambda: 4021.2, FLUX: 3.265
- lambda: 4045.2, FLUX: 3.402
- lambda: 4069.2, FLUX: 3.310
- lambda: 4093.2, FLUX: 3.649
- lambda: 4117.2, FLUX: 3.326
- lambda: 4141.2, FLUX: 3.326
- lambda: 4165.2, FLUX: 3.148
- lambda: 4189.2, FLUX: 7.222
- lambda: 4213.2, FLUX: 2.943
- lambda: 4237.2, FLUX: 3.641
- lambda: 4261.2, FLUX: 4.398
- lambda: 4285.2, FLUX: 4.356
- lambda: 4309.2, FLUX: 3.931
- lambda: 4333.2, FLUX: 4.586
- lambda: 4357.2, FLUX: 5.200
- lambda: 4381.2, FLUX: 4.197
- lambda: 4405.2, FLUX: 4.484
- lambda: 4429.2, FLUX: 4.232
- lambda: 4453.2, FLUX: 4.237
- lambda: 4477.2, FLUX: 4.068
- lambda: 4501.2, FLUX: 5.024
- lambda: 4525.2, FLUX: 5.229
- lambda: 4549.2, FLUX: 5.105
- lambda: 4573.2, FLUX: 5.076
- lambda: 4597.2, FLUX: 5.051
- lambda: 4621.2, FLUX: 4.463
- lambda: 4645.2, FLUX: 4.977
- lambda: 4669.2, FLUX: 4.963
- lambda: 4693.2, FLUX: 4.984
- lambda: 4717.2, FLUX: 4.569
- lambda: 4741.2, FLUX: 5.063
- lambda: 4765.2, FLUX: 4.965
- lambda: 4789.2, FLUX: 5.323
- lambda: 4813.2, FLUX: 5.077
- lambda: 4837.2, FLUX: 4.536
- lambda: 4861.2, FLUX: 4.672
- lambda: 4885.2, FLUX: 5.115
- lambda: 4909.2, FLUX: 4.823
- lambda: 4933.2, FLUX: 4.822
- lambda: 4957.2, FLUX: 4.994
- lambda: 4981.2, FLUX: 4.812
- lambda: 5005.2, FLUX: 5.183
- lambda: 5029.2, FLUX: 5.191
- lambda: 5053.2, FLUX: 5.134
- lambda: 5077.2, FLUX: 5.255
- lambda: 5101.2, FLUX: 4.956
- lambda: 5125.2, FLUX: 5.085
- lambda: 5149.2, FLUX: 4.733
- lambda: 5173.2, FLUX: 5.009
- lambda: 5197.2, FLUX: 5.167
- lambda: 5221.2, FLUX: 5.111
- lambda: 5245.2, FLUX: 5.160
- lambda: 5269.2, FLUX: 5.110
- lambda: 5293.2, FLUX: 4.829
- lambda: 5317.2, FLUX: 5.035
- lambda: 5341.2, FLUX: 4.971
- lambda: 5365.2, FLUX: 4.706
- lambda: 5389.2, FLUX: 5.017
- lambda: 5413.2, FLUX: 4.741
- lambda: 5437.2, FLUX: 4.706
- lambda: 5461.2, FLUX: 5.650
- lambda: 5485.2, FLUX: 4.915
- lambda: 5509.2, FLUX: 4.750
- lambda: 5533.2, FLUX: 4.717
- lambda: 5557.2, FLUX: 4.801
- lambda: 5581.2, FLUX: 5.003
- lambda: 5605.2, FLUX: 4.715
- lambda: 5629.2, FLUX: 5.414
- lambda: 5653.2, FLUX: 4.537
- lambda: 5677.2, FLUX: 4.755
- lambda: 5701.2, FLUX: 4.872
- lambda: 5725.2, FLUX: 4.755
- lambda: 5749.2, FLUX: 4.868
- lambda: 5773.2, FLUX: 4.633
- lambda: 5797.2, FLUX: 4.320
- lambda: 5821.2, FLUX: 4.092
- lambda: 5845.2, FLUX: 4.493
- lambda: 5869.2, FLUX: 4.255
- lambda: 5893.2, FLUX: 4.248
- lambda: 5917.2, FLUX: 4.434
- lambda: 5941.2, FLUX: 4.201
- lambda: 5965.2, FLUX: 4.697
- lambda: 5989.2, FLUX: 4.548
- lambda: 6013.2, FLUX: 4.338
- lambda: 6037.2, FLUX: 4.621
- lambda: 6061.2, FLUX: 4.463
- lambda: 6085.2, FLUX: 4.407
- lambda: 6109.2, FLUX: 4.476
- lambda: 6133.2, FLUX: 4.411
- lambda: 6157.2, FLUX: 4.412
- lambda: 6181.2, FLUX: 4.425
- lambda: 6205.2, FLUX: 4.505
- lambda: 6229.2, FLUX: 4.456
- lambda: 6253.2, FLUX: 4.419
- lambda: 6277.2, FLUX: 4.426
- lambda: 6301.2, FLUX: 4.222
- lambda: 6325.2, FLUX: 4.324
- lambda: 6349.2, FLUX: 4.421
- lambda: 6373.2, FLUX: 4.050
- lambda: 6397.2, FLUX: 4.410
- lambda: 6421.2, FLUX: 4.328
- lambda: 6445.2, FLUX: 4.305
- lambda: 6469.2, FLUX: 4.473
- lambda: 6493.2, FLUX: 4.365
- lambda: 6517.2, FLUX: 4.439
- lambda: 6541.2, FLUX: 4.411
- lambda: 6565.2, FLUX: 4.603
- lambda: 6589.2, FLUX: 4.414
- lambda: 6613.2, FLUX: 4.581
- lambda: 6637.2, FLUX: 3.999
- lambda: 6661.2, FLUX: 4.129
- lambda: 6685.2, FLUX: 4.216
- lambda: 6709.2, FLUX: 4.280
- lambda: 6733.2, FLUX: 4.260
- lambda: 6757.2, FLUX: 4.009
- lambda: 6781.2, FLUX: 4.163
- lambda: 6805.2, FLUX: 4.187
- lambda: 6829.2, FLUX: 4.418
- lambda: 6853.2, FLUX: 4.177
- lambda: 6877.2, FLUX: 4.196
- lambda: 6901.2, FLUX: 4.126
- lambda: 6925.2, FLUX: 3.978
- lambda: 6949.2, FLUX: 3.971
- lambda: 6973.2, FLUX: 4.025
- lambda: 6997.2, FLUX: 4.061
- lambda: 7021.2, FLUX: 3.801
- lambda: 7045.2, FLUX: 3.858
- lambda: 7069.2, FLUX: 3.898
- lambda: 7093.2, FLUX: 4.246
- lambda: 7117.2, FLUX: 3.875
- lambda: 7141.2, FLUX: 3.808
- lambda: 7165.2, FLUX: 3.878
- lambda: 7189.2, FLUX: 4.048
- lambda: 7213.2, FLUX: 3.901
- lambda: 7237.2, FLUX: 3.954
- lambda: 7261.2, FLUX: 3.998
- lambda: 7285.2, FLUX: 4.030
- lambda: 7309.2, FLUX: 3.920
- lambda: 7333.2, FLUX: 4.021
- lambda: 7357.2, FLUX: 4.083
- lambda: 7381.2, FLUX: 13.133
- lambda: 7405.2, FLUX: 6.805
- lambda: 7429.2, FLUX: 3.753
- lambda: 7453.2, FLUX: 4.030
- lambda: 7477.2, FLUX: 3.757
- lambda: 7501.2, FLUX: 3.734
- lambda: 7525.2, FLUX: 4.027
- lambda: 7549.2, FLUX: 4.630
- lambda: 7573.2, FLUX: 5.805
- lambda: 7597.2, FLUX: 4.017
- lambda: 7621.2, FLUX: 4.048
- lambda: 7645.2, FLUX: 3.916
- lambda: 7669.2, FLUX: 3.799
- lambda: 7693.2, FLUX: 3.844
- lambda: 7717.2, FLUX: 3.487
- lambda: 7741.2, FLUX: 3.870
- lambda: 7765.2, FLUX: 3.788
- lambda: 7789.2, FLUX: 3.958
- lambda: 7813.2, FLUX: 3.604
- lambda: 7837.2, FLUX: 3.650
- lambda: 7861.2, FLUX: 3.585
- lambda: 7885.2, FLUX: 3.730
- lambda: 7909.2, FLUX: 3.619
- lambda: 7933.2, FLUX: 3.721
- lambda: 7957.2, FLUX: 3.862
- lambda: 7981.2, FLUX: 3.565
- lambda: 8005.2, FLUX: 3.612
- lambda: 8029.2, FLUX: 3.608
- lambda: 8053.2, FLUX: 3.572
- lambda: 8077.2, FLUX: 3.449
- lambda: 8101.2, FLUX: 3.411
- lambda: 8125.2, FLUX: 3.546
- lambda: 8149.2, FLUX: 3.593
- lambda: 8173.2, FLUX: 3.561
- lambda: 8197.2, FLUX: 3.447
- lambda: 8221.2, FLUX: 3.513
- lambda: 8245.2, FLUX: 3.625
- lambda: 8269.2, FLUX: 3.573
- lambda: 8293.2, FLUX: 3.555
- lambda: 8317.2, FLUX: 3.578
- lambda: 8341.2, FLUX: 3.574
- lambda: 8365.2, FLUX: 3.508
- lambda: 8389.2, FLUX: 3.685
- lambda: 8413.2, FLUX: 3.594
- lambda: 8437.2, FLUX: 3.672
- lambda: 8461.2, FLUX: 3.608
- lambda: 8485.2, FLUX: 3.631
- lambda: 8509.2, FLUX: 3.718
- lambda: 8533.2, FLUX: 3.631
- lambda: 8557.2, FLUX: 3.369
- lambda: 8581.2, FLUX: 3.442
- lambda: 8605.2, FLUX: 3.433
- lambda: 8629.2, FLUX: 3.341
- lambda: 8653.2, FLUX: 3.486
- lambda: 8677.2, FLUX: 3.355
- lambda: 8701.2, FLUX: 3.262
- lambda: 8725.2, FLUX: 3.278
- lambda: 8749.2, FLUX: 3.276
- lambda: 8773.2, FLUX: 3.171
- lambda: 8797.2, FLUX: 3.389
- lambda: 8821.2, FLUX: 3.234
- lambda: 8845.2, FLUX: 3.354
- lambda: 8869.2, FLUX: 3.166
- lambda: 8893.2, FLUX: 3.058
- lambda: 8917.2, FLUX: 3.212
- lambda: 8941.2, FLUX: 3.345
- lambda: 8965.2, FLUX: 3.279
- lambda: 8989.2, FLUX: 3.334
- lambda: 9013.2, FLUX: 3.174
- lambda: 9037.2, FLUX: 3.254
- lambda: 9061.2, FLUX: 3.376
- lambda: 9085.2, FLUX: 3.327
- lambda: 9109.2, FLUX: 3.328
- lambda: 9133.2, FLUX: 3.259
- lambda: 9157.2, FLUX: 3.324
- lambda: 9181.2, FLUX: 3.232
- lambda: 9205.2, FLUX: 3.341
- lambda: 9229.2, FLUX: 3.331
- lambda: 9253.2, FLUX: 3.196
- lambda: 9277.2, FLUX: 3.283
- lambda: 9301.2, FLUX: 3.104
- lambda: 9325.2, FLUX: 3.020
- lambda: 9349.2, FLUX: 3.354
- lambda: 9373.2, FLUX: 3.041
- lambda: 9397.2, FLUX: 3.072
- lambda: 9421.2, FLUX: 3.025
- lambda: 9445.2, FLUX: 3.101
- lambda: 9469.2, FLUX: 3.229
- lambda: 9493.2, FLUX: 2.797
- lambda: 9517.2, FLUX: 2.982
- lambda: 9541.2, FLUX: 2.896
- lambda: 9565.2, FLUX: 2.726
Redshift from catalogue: 0.13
